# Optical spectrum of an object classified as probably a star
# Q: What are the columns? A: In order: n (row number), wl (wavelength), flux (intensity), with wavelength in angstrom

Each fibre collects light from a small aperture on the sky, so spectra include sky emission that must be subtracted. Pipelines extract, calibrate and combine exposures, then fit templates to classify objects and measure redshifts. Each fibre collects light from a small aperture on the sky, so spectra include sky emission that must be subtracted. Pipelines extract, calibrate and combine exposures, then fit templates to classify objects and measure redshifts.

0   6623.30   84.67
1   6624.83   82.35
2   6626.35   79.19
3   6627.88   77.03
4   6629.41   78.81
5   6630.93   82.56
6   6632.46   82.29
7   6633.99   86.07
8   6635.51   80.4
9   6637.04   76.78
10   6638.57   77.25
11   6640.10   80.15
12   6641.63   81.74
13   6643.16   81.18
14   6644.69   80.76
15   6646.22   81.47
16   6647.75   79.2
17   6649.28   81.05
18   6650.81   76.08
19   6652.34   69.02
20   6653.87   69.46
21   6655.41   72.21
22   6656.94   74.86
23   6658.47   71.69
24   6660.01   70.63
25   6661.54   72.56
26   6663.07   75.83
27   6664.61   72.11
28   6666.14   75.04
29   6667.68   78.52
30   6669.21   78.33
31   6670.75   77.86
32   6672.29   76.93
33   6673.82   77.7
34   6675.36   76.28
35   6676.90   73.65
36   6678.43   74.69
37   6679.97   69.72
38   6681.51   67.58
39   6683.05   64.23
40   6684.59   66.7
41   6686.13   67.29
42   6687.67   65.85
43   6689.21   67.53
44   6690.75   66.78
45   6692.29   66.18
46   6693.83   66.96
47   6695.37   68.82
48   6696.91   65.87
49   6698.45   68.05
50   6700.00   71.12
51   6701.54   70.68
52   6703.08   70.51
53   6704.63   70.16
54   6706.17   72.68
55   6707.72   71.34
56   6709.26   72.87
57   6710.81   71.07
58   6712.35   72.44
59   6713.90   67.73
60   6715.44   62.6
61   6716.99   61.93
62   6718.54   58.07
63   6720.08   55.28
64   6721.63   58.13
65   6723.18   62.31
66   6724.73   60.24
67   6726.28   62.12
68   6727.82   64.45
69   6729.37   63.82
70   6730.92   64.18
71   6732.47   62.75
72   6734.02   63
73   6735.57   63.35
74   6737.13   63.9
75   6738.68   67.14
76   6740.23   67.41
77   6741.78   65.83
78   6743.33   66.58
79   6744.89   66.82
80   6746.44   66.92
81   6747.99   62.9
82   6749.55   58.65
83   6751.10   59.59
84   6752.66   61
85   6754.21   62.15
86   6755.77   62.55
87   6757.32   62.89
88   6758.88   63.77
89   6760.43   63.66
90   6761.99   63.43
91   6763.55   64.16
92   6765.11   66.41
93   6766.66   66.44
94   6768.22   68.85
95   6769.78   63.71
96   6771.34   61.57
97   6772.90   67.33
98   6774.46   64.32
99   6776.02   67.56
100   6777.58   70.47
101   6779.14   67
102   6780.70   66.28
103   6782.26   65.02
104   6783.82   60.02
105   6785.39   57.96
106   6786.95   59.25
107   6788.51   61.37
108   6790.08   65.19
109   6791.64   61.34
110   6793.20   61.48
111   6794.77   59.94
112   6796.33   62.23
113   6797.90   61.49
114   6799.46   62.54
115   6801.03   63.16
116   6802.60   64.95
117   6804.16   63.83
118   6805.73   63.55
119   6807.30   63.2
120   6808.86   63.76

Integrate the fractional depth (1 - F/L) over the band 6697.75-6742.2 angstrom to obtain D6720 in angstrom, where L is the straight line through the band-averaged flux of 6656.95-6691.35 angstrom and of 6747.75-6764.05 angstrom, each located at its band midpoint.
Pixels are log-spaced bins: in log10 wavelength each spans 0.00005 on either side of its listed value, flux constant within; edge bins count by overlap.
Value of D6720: 0.6 angstrom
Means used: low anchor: 72.2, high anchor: 62.2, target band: 65.7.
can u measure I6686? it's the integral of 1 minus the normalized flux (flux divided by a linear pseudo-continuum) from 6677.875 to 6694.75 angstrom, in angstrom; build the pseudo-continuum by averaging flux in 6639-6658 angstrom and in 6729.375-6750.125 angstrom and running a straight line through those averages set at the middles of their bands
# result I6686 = 1.0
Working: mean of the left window 77.2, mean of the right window 64.6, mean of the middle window 67.5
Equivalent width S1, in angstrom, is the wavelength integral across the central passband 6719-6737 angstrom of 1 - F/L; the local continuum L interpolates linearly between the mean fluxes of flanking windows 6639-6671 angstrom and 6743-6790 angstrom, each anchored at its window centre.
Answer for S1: 1.7 angstrom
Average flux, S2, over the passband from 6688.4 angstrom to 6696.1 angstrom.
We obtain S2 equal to 67.3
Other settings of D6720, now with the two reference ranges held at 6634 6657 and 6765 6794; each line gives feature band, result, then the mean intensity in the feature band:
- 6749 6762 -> 0.9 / 62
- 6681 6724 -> 3.1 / 66.8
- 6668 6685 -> 0.3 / 73.3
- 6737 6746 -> 0.2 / 66.5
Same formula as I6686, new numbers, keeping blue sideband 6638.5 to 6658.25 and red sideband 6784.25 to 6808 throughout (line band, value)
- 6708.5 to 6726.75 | 1.6 angstrom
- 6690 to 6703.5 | 0.7 angstrom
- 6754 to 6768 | 0.3 angstrom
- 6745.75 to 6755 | 0.7 angstrom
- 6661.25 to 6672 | -0.1 angstrom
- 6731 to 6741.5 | 0.5 angstrom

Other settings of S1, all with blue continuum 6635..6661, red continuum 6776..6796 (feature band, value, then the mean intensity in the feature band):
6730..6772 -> 1.6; 64.1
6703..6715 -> 0.0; 70.9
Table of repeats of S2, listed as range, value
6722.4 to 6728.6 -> 62.3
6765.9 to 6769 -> 67.6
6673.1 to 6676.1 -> 76.9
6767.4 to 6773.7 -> 65.3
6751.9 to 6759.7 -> 62.6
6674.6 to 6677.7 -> 75.1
